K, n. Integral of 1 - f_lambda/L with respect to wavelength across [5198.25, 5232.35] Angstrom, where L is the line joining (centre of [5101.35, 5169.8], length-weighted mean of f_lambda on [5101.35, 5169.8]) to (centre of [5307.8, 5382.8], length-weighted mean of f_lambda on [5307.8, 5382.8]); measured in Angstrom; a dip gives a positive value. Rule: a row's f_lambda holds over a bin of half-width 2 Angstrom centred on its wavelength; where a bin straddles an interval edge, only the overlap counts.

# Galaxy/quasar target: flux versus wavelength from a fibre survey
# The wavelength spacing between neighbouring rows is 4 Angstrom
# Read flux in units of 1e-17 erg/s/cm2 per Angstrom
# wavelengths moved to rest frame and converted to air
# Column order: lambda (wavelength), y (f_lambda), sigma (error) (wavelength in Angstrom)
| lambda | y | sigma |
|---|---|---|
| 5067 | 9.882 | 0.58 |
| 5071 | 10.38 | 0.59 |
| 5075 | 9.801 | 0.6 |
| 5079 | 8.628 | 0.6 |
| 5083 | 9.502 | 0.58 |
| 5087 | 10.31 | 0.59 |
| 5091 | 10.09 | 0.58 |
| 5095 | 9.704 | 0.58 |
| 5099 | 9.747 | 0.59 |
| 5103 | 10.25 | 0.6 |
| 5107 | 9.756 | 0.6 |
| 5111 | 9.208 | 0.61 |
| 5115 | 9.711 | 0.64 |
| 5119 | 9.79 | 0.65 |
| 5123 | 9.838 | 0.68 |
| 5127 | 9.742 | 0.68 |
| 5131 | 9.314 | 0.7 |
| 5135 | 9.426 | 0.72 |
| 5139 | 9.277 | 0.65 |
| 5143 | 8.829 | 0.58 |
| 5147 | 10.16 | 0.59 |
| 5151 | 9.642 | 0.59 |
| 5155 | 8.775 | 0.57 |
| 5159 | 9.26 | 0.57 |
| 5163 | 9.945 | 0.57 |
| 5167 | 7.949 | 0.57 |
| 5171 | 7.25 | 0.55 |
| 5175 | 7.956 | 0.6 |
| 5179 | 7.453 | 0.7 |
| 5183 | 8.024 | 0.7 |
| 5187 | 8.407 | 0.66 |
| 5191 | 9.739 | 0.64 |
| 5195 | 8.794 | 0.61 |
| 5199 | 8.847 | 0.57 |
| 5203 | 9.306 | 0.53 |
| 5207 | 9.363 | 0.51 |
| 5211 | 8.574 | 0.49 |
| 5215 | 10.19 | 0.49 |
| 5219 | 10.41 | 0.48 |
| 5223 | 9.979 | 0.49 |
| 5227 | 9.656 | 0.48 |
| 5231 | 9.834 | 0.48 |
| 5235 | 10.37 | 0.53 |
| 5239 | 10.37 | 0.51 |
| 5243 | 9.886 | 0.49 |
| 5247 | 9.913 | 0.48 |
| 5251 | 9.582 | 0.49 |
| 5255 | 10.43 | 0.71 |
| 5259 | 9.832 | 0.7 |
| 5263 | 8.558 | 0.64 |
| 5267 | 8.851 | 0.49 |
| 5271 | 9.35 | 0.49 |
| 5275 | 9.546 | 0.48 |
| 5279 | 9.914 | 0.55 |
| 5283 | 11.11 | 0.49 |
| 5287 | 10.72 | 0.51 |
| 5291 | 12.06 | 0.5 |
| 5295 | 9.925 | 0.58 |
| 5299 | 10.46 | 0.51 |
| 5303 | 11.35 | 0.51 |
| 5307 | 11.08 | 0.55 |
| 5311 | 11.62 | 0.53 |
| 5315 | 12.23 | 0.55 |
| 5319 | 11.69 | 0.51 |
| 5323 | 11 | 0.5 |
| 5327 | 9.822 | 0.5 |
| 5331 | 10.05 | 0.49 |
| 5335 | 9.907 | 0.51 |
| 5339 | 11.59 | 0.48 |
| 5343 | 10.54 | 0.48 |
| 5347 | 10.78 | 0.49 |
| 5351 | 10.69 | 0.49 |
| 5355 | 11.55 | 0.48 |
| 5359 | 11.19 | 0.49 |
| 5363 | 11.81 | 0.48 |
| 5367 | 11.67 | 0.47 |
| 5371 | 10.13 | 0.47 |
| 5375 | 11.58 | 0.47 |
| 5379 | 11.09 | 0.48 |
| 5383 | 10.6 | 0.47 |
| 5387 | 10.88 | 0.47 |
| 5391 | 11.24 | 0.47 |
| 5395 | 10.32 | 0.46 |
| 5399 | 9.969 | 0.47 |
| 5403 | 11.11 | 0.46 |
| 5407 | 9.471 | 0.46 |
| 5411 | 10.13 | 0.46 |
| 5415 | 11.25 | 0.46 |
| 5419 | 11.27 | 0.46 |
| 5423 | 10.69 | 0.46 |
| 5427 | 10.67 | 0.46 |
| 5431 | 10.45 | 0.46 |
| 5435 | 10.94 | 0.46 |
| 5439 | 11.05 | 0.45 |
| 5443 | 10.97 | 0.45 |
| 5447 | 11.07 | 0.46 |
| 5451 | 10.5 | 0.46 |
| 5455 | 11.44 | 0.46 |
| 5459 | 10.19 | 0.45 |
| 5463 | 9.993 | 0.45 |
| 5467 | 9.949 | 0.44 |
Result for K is 1.5 Angstrom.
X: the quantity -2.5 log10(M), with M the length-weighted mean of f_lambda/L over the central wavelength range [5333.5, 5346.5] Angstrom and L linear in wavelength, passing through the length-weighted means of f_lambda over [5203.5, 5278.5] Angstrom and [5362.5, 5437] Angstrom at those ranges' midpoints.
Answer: -0.04 mag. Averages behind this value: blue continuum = 9.7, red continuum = 10.8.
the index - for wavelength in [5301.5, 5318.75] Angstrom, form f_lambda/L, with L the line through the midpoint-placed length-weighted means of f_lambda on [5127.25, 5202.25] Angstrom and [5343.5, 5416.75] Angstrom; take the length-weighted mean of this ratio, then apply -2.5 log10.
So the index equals -0.14 mag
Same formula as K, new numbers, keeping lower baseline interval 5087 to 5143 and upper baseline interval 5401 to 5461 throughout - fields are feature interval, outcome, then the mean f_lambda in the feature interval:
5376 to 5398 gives -0.5 Angstrom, 10.8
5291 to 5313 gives -1.5 Angstrom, 11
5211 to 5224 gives 0.1 Angstrom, 9.96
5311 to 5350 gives -1.8 Angstrom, 10.9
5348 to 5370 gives -1.7 Angstrom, 11.3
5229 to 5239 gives -0.1 Angstrom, 10.2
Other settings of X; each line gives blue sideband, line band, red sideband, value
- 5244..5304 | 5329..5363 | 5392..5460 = -0.05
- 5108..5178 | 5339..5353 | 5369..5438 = -0.05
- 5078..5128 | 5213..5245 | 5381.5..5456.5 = 0.00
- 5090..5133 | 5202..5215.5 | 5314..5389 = 0.11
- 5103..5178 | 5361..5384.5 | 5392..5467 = -0.08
